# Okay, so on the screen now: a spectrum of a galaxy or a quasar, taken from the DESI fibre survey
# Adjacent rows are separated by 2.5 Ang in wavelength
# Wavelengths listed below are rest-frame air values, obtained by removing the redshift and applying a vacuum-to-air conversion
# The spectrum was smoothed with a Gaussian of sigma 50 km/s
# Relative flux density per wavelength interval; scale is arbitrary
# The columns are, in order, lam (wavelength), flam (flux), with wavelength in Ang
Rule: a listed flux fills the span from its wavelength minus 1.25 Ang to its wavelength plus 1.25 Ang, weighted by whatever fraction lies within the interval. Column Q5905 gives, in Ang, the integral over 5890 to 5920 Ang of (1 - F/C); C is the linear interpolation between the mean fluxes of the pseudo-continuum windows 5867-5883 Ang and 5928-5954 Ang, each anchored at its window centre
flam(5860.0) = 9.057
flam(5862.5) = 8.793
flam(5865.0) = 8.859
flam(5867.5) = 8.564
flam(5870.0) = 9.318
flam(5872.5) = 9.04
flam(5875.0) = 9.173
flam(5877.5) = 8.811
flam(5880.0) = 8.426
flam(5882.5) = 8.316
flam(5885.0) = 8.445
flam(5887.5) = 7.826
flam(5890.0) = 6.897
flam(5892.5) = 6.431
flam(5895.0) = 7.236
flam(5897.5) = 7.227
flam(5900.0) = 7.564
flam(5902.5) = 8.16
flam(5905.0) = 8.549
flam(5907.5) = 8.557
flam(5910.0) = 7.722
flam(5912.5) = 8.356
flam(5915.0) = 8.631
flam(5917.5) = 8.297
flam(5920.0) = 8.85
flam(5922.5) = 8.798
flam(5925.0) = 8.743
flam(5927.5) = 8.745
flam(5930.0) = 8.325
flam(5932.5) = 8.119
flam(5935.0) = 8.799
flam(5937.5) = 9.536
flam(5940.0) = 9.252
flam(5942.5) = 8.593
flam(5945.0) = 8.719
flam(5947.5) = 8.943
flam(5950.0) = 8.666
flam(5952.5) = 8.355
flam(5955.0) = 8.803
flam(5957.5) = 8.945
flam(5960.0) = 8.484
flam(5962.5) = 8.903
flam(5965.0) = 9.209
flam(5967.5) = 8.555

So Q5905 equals 3.1 Ang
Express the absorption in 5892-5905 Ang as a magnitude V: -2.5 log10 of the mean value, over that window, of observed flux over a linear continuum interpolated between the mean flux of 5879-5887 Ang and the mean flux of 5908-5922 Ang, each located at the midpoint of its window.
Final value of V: 0.120 mag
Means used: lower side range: 8.34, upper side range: 8.4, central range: 7.49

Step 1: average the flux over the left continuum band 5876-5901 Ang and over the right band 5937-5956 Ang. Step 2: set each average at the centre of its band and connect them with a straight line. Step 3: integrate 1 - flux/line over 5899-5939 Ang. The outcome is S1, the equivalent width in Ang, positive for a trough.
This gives -0.9 Ang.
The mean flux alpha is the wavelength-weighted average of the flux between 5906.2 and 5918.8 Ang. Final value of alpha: 8.32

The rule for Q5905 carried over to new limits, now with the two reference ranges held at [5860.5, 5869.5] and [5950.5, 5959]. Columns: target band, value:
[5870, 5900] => 2.61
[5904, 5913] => 0.48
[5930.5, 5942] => -0.20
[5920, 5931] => 0.06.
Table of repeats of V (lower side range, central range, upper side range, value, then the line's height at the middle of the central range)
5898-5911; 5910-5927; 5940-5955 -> -0.04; 8.28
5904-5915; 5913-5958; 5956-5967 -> -0.02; 8.59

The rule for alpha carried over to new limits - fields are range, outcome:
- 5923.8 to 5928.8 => 8.74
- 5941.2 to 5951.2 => 8.73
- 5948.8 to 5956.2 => 8.61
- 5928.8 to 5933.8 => 8.23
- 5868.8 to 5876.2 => 9.18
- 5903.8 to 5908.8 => 8.54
